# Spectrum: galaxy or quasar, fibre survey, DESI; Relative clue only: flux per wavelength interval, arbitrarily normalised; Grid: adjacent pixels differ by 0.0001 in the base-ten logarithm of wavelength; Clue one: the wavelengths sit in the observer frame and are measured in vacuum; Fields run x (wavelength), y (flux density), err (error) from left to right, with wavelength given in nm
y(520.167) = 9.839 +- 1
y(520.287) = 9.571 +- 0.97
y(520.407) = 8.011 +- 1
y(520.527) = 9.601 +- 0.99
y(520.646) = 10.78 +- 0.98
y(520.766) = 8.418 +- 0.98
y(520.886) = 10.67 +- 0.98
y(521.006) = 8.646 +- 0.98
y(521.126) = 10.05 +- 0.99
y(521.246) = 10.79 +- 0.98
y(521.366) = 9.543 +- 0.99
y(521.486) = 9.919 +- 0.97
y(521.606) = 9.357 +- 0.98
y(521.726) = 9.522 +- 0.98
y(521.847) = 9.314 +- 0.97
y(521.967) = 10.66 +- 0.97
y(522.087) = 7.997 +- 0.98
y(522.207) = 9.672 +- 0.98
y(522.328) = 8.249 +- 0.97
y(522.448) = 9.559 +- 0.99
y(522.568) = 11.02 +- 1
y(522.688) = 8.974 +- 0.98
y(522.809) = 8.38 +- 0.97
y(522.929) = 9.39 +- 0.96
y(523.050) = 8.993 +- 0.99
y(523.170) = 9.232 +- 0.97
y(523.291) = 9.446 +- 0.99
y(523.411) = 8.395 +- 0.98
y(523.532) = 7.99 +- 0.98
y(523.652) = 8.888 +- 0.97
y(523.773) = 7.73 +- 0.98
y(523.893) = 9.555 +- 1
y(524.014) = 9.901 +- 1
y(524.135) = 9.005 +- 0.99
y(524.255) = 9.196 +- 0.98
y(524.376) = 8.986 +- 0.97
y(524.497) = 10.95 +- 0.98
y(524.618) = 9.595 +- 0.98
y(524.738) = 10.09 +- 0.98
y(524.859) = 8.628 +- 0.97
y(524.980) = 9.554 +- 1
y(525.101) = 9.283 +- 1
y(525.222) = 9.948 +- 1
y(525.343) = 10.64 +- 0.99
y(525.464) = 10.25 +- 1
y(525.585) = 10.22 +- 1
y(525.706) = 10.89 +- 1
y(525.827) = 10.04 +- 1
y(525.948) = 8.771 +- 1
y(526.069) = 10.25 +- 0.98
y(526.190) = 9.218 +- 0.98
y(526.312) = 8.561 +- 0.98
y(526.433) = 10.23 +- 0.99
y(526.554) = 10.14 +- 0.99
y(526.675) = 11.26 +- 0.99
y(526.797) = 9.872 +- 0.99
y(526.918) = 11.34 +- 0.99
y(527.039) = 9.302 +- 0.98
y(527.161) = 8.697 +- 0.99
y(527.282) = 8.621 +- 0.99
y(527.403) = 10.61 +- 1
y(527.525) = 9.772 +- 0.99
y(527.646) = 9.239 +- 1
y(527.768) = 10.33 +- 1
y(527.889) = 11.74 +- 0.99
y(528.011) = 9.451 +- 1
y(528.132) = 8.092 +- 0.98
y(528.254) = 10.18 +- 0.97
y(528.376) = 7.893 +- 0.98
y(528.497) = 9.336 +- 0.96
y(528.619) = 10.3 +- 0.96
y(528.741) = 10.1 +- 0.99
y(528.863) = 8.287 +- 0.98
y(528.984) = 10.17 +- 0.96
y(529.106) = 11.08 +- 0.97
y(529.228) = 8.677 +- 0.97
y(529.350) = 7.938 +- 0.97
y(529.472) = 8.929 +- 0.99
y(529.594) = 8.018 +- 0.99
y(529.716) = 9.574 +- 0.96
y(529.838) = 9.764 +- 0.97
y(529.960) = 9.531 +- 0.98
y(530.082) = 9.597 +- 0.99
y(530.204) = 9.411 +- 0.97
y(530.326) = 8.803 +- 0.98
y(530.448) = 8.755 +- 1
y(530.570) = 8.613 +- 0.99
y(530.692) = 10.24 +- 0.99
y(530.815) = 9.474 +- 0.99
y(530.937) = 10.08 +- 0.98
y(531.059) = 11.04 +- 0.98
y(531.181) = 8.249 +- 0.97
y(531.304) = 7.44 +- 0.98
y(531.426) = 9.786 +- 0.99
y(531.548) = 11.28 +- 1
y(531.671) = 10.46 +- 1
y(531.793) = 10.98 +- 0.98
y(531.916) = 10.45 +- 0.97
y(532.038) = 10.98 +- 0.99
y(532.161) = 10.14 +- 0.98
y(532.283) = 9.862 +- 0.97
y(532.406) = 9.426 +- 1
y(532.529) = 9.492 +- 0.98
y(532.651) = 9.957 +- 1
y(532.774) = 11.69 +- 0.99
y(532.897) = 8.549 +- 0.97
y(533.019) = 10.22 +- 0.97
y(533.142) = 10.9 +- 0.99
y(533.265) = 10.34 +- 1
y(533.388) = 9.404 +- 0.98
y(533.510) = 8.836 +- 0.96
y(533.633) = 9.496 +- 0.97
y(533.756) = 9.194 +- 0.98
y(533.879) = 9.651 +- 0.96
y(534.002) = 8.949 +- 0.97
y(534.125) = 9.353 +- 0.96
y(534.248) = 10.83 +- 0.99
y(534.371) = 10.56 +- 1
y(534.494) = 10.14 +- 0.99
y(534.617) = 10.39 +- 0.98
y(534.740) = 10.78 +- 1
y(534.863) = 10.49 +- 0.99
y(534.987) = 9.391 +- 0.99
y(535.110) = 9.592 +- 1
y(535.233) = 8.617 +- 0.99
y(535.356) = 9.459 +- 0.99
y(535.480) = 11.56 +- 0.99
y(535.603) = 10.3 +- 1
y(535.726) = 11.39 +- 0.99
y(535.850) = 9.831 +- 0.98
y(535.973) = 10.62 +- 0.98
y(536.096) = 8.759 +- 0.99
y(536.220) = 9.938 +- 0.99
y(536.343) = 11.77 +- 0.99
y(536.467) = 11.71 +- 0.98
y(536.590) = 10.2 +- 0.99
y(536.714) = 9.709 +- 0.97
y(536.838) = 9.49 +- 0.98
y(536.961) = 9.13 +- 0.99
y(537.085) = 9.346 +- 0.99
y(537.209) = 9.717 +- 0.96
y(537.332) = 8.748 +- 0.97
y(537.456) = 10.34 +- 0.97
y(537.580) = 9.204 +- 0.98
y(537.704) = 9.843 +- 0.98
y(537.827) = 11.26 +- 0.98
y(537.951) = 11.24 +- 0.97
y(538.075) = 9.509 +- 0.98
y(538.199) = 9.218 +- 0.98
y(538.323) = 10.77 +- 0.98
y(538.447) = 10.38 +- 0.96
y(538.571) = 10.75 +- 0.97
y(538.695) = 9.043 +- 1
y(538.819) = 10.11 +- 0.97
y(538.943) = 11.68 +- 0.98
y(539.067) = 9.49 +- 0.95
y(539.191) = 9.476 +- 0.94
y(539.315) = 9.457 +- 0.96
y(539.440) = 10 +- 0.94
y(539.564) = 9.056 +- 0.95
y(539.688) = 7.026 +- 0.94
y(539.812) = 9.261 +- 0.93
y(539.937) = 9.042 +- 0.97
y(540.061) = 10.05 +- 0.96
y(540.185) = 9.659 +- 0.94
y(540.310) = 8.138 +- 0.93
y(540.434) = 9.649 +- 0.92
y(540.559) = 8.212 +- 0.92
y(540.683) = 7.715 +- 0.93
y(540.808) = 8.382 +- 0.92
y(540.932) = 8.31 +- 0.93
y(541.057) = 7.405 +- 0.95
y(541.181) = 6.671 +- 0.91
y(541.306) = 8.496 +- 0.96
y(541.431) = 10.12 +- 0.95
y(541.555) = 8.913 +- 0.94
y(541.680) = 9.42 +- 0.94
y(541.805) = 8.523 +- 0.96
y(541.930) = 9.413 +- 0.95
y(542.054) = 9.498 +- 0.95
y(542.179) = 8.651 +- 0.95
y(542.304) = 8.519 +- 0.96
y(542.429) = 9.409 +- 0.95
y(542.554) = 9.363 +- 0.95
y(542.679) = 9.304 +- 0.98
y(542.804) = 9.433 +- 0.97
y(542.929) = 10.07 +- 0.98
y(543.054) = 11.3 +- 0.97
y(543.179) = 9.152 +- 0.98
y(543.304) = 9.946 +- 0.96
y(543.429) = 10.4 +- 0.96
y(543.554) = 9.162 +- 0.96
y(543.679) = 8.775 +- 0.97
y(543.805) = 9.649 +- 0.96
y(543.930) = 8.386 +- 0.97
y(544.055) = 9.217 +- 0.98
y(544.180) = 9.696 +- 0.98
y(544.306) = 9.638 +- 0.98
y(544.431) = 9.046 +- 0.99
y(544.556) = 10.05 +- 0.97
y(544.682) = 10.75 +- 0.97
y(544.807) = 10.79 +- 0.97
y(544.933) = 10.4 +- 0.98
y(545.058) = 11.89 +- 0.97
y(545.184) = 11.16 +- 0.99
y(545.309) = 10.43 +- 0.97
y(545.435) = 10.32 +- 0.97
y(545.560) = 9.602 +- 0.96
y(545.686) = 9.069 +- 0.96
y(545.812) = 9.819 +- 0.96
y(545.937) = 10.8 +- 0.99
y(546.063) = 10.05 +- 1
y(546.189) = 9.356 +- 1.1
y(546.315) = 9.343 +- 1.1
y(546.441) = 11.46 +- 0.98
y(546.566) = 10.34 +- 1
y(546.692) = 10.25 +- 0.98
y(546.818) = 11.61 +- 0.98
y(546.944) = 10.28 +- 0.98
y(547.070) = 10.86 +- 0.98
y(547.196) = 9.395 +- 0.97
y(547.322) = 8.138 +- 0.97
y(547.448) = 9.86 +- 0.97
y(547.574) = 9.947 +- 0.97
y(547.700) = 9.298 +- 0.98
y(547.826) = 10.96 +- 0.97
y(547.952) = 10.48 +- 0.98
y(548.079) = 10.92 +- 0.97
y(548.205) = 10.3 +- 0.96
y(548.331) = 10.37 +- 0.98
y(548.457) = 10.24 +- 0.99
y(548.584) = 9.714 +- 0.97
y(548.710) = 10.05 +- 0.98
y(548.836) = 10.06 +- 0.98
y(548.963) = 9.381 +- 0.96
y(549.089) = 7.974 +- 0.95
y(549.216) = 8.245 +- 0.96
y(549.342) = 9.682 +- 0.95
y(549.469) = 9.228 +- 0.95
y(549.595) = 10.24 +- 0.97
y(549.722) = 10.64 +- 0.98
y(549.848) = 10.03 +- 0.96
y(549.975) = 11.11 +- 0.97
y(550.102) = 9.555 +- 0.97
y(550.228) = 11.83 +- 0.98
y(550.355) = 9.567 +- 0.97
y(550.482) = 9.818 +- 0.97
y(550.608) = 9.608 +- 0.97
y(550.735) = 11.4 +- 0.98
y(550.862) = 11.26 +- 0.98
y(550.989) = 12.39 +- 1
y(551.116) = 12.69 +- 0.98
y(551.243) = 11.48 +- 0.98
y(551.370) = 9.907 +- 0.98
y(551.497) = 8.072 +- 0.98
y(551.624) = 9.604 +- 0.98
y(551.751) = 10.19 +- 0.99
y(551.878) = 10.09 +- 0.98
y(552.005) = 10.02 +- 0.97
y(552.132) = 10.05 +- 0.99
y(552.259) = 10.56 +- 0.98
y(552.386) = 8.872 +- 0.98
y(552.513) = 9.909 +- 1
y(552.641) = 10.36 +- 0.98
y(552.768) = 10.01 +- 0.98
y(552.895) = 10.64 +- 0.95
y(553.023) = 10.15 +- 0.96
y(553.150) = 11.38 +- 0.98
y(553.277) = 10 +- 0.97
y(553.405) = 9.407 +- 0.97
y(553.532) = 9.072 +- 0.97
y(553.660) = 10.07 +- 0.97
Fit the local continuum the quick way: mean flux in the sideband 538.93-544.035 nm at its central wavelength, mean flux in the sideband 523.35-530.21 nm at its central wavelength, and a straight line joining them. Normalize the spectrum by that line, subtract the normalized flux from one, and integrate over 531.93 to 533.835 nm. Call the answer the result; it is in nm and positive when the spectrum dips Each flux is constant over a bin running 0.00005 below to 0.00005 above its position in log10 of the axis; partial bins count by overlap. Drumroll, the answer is -0.11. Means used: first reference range 9.55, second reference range 9.11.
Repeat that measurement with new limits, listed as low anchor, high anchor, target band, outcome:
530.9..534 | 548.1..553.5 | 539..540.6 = 0.14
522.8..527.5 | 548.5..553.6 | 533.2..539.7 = -0.10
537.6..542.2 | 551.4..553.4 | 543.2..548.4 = -0.23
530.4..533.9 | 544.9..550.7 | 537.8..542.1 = 0.29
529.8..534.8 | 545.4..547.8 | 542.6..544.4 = 0.07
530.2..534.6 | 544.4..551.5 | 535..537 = -0.04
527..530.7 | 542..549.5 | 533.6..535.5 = -0.07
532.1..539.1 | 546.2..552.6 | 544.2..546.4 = -0.01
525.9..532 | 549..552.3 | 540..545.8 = 0.34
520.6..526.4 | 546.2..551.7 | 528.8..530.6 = 0.09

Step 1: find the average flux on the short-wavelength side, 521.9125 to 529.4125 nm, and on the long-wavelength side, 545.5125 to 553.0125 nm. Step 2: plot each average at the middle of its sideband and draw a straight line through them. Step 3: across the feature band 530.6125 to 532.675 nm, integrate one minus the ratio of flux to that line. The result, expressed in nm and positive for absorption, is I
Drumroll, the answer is -0.058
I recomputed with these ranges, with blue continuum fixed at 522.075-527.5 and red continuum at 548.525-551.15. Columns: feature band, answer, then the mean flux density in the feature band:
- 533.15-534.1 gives 0.03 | 9.49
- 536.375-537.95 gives -0.02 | 9.98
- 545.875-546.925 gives -0.03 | 10.4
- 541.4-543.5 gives 0.11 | 9.49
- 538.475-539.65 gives 0.01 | 9.85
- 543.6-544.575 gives 0.07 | 9.27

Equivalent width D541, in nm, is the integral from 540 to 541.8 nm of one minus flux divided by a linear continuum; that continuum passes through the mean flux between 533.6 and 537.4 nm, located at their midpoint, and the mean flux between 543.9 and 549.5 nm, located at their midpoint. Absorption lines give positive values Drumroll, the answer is 0.24 nm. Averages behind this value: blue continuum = 9.97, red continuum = 9.99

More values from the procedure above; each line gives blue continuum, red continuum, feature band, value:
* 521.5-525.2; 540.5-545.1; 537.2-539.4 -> -0.174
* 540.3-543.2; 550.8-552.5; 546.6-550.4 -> -0.035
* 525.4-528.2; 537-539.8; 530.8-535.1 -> -0.055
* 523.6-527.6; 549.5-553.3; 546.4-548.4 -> 0.001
